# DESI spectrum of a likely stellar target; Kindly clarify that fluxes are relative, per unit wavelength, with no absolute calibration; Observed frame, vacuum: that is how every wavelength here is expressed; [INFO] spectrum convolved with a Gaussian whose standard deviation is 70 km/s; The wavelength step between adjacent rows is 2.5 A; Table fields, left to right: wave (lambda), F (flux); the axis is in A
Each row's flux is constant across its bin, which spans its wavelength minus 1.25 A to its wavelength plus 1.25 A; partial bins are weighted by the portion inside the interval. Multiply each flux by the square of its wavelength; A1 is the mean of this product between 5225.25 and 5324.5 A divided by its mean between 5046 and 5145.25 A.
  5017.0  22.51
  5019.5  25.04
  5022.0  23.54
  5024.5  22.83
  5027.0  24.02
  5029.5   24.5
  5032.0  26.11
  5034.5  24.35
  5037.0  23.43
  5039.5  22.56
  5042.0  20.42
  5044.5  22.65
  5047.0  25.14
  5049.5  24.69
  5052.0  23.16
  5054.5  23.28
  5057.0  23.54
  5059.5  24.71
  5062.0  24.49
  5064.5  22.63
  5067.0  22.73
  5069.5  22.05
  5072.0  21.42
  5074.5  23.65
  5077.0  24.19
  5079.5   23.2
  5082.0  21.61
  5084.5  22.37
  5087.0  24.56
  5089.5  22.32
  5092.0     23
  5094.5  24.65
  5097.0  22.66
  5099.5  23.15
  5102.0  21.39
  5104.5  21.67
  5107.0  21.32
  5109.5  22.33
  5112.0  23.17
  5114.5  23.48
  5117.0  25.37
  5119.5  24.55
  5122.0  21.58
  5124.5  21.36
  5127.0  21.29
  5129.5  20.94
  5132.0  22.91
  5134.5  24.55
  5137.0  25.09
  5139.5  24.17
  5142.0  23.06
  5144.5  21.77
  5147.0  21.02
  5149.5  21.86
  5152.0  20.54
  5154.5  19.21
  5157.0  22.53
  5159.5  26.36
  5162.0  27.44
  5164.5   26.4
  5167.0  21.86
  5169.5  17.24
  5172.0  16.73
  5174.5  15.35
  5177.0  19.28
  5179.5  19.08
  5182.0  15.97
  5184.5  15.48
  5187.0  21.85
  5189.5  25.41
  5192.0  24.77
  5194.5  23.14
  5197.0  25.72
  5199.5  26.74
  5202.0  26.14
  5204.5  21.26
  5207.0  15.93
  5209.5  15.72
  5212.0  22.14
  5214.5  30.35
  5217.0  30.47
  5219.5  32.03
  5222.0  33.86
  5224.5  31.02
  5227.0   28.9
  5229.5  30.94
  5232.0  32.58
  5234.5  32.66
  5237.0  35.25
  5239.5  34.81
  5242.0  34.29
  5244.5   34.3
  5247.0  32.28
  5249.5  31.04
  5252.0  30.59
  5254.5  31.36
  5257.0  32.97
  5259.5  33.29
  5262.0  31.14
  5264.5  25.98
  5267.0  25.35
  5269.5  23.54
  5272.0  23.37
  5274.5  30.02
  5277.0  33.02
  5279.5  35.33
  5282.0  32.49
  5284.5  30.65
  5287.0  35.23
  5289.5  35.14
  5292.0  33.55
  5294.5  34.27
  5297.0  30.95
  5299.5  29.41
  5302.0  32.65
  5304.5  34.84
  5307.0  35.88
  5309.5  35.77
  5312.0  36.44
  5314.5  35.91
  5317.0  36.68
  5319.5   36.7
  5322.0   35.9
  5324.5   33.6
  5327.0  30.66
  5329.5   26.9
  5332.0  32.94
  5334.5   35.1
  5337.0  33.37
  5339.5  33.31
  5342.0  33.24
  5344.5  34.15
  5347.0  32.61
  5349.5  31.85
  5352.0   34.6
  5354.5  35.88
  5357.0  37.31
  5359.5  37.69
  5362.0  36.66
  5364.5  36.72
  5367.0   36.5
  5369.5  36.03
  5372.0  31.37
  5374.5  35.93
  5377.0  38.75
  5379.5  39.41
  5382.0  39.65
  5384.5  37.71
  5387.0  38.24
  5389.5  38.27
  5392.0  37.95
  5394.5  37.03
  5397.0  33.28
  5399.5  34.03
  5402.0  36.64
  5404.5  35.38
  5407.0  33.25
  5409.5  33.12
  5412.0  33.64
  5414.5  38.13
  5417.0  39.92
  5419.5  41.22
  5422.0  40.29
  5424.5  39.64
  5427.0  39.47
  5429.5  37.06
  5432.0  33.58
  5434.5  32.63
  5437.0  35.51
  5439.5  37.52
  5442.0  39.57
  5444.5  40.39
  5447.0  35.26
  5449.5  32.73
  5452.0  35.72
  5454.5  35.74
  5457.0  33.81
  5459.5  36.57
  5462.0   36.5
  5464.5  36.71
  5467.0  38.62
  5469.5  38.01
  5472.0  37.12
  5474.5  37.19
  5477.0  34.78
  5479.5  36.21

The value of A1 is 1.51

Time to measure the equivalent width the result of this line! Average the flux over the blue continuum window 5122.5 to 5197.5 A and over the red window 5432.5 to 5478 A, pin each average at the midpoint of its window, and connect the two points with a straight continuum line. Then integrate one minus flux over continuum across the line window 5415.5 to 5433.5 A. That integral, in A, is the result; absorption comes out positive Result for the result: -2.0 A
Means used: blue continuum 21.7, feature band 38.6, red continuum 36.3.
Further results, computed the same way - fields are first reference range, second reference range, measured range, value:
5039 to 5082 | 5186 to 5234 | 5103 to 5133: 2.36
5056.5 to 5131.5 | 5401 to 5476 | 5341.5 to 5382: -2.52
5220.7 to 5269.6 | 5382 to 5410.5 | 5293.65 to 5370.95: -0.42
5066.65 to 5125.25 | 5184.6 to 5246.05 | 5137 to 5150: 1.10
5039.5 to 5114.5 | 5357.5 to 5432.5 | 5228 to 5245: -1.97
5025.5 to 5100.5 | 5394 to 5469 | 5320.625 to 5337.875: 0.09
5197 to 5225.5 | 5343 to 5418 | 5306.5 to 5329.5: -1.81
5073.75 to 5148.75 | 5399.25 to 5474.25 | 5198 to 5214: 3.00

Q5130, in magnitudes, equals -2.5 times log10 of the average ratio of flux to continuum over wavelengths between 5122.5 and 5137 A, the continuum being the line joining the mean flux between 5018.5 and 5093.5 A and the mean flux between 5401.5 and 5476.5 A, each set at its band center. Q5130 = 0.16 mag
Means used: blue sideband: 23.4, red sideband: 36.7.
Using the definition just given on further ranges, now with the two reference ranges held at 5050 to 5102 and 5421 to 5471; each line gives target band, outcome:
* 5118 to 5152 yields 0.12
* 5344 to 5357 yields -0.03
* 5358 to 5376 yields -0.06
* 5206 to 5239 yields -0.01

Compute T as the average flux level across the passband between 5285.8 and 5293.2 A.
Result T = 34.6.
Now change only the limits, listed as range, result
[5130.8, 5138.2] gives 24.2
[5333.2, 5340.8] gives 33.9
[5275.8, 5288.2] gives 33.3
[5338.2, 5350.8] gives 33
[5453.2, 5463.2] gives 35.7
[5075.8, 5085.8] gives 22.8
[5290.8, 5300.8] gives 32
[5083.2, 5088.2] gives 23.4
